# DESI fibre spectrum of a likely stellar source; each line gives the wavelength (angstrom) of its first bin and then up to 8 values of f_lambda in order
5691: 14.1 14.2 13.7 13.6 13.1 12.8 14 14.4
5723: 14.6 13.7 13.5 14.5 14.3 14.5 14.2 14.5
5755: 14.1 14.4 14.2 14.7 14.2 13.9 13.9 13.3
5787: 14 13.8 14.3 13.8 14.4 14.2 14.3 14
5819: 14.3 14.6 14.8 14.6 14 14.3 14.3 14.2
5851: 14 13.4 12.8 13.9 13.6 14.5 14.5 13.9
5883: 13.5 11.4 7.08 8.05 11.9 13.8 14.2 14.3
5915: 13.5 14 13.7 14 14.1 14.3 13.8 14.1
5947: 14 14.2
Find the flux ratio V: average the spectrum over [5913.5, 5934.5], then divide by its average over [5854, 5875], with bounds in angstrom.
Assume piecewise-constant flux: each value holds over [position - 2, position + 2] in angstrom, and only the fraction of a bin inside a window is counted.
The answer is 1.0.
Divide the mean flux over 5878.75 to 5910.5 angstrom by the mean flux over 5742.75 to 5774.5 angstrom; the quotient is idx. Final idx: 0.8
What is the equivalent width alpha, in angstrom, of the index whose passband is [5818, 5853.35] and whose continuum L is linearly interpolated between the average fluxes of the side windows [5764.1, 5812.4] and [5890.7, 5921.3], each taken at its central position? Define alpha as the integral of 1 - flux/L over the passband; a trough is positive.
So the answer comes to -2.5 angstrom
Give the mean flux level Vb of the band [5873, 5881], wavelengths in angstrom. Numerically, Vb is 14.2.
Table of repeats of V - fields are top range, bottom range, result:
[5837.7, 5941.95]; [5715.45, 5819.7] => 0.94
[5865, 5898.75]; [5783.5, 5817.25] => 0.86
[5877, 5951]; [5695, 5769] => 0.93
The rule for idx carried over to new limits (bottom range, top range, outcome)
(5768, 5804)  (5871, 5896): 0.84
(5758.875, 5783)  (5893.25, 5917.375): 0.90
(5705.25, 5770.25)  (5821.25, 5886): 0.99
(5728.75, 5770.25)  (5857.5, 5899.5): 0.86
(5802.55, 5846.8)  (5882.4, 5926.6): 0.86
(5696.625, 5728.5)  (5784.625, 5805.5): 1.02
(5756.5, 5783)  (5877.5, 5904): 0.79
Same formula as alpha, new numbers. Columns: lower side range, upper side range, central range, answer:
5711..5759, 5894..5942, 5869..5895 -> 2.76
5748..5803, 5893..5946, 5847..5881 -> -0.48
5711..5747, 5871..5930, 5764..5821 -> -1.93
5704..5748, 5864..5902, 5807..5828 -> -2.39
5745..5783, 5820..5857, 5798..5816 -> 0.07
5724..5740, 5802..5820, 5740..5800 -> -0.04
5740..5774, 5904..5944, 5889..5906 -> 4.36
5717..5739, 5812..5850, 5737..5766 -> -0.27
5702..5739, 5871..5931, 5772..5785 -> -0.23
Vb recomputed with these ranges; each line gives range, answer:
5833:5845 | 14.2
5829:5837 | 14.3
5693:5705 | 13.8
